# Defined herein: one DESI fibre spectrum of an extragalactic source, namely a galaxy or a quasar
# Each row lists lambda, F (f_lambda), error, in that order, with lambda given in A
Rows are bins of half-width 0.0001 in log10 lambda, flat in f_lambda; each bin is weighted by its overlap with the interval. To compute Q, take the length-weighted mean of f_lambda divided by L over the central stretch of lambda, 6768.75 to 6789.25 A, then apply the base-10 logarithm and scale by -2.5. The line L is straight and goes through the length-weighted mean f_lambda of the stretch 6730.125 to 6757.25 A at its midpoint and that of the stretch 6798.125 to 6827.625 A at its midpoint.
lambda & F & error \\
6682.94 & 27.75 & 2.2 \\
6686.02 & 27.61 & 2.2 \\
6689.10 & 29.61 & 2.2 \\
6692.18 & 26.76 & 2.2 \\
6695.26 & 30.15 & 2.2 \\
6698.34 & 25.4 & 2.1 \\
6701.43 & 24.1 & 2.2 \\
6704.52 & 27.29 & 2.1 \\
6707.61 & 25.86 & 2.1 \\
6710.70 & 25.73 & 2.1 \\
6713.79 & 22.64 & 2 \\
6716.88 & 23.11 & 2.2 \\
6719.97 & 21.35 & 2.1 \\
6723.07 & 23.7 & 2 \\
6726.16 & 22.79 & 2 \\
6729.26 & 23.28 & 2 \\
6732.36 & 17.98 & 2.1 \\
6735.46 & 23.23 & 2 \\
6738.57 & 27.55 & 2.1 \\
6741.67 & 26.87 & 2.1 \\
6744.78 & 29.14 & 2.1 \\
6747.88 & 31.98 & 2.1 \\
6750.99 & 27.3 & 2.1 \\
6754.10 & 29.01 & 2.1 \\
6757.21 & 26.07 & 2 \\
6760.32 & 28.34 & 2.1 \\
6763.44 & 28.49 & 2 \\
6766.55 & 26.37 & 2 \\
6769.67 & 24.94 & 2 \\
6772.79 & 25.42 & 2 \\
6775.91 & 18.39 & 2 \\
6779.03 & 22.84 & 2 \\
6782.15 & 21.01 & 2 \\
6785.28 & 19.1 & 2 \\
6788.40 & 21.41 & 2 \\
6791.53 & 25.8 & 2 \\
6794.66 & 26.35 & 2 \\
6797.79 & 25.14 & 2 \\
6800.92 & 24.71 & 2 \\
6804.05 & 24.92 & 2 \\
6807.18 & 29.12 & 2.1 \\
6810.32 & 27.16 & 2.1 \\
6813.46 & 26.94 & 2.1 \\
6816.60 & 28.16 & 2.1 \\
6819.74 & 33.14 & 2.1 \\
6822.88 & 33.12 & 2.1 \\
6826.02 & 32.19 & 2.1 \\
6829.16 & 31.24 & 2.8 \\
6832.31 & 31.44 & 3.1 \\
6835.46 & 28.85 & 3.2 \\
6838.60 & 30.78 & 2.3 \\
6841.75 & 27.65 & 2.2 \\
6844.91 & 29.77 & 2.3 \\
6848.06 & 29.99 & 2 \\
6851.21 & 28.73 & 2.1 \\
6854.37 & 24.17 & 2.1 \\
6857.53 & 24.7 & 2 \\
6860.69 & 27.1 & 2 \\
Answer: 0.26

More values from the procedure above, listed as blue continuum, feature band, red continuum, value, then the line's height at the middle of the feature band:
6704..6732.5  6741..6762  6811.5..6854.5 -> -0.126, 25.4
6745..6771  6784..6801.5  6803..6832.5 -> 0.215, 29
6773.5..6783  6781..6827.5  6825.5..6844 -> -0.048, 25.3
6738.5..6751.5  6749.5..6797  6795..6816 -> 0.124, 27.7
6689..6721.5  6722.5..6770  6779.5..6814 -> -0.046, 25.1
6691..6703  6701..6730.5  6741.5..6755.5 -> 0.147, 27.5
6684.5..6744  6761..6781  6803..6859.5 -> 0.103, 27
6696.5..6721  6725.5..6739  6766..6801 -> 0.074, 24.2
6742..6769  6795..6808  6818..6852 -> 0.148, 29.6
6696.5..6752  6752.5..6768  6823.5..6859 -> -0.057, 26.3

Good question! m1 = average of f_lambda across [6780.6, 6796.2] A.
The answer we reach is 22.7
